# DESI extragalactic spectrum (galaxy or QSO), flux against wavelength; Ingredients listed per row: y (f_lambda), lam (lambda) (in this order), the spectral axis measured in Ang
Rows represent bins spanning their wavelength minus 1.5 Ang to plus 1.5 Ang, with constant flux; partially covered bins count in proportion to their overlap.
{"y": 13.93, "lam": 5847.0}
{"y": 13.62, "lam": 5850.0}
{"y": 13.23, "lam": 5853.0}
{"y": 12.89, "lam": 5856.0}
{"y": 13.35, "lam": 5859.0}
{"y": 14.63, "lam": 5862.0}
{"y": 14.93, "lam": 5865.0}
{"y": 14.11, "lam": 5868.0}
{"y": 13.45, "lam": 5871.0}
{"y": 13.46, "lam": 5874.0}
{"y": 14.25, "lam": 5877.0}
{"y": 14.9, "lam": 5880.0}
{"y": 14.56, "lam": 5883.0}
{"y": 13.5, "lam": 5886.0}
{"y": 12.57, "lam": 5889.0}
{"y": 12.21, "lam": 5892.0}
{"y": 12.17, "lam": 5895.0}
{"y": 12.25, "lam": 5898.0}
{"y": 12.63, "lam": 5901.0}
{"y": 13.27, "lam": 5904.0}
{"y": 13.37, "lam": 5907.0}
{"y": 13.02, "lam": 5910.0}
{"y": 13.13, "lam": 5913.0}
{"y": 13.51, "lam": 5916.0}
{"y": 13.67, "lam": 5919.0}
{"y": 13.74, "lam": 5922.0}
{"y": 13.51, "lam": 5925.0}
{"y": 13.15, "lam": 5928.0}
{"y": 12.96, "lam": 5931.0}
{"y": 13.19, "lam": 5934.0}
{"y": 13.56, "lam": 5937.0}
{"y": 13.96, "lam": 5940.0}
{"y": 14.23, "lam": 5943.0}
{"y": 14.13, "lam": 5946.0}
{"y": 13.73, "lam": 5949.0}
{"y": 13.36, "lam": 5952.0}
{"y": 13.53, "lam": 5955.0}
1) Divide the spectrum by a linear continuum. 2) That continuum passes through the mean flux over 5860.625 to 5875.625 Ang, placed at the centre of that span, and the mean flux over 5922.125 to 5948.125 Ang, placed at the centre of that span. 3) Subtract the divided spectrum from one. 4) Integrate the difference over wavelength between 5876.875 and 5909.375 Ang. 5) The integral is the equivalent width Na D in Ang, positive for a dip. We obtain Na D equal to 1.7 Ang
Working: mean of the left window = 14.1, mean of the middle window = 13.2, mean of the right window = 13.6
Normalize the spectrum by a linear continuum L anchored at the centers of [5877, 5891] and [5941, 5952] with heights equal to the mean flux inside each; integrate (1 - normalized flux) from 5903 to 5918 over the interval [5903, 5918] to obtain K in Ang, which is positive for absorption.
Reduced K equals 0.7 Ang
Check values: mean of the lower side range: 13.9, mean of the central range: 13.3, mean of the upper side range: 13.9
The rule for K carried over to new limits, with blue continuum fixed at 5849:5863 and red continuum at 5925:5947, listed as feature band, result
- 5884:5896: 0.7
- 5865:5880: -0.6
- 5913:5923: 0.0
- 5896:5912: 0.8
